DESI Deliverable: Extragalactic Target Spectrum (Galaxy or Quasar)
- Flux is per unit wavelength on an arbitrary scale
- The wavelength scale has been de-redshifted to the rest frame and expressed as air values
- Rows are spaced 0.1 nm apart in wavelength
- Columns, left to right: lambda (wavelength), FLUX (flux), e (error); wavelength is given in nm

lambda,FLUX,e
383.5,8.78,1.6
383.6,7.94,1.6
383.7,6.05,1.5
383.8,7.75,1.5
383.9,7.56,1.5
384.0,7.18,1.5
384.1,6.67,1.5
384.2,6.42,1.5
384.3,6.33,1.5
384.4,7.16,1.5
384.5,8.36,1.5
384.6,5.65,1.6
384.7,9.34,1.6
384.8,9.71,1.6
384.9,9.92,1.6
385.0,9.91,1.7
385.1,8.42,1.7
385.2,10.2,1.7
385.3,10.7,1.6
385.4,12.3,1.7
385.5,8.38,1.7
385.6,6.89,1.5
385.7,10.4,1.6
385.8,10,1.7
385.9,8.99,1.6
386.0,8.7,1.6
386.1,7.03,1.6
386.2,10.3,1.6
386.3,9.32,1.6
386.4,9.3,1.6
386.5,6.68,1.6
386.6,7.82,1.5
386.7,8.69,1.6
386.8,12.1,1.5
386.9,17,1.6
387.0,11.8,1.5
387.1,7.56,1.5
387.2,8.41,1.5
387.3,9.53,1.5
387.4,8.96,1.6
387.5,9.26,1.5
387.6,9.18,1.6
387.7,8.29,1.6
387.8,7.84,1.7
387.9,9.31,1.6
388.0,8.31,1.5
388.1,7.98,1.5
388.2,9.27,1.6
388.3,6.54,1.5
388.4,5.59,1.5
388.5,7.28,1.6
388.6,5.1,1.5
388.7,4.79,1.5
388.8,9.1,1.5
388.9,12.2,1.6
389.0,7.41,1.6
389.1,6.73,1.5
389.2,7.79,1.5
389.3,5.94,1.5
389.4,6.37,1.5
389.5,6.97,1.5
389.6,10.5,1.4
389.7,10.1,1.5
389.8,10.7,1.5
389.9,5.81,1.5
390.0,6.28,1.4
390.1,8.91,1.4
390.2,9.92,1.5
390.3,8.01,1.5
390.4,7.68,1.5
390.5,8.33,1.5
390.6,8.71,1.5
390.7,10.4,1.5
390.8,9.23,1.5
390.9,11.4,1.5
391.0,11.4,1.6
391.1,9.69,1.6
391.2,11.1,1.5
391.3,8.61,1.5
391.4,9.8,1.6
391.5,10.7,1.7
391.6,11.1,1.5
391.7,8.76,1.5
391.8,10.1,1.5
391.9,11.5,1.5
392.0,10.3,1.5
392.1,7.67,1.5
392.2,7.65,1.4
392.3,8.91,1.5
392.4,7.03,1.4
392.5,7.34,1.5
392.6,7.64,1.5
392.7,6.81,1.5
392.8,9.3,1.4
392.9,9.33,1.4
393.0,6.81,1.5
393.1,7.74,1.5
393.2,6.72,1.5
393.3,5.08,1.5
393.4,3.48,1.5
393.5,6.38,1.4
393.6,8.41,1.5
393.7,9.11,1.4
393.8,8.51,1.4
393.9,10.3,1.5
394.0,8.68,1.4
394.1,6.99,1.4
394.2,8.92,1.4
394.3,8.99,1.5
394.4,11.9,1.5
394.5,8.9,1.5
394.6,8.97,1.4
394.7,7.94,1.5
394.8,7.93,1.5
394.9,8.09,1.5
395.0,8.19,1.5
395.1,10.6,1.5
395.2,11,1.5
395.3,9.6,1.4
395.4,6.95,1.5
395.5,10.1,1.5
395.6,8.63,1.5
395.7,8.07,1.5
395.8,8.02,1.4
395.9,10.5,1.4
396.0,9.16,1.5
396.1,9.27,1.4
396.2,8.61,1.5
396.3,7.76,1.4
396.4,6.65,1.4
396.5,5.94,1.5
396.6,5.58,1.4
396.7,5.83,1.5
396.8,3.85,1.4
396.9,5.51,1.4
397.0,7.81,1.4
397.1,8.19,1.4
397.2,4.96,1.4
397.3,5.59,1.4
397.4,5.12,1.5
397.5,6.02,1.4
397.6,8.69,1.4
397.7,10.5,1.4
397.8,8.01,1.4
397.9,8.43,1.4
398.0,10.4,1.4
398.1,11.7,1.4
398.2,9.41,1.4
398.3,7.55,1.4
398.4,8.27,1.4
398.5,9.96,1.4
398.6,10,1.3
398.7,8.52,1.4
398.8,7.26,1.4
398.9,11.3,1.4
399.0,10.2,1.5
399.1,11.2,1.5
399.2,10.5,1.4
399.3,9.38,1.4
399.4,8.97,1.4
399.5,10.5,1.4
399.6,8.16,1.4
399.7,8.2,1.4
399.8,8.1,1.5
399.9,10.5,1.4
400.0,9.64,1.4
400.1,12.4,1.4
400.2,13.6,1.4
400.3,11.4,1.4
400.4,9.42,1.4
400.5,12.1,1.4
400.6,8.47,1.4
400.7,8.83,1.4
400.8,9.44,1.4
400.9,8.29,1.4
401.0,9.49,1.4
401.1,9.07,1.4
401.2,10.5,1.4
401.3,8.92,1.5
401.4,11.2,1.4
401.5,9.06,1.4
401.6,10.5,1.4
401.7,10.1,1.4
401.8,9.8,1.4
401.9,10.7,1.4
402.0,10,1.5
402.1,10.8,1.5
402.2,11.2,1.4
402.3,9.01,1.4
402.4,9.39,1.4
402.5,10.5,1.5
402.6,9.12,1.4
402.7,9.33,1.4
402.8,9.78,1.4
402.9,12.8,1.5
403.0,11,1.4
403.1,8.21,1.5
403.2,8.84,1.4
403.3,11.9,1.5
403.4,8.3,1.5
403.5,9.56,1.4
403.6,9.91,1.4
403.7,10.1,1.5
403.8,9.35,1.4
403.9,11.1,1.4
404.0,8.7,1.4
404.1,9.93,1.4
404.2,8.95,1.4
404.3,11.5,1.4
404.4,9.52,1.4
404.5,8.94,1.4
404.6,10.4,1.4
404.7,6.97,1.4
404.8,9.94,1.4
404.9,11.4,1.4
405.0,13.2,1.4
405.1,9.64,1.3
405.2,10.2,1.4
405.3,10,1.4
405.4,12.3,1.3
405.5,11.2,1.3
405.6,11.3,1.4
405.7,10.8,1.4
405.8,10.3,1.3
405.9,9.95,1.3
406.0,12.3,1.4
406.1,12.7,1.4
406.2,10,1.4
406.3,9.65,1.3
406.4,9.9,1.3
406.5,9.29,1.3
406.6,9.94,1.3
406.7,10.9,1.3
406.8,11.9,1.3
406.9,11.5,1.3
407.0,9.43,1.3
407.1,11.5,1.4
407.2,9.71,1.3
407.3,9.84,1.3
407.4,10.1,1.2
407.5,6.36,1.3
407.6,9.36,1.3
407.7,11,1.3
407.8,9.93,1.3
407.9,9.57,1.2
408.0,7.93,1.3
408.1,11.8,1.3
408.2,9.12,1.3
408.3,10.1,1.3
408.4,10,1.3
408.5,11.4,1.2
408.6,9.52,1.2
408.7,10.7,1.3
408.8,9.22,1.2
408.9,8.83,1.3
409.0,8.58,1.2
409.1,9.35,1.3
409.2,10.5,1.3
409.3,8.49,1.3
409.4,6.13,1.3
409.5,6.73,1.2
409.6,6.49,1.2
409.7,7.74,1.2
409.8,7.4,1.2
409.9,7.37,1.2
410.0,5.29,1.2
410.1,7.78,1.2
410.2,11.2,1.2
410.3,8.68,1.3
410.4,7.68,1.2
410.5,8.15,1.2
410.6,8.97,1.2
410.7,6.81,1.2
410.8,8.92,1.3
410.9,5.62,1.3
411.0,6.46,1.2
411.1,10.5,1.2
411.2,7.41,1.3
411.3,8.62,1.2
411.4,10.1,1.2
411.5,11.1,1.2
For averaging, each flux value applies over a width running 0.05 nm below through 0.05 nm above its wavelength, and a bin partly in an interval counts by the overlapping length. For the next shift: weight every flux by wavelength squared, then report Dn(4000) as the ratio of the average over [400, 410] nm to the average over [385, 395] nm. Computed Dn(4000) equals 1.2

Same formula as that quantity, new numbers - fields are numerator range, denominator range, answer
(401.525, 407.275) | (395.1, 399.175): 1.28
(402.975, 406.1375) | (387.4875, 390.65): 1.39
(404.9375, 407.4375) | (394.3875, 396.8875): 1.37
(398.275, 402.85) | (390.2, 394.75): 1.17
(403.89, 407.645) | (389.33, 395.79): 1.26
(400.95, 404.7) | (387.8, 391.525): 1.25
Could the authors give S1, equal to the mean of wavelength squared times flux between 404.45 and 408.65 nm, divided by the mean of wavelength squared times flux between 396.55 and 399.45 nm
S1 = 1.30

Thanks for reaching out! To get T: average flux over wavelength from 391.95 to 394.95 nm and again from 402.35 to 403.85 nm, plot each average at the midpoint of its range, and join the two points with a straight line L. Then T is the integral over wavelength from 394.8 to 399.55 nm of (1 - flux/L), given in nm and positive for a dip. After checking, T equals 0.18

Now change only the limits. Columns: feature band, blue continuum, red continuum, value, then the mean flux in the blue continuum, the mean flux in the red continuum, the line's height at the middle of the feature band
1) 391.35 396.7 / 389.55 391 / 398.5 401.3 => 0.530 nm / 9.08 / 9.82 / 9.37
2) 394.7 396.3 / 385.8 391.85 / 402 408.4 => 0.080 nm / 8.85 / 10.1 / 9.38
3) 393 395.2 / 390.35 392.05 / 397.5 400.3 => 0.359 nm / 9.93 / 9.64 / 9.82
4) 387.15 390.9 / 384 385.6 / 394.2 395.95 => 0.228 nm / 8.53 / 9.08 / 8.76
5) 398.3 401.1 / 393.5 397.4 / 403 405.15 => -0.239 nm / 8.1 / 9.85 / 8.96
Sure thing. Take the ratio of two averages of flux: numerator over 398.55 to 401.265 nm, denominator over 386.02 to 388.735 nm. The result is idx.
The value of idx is 1.13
